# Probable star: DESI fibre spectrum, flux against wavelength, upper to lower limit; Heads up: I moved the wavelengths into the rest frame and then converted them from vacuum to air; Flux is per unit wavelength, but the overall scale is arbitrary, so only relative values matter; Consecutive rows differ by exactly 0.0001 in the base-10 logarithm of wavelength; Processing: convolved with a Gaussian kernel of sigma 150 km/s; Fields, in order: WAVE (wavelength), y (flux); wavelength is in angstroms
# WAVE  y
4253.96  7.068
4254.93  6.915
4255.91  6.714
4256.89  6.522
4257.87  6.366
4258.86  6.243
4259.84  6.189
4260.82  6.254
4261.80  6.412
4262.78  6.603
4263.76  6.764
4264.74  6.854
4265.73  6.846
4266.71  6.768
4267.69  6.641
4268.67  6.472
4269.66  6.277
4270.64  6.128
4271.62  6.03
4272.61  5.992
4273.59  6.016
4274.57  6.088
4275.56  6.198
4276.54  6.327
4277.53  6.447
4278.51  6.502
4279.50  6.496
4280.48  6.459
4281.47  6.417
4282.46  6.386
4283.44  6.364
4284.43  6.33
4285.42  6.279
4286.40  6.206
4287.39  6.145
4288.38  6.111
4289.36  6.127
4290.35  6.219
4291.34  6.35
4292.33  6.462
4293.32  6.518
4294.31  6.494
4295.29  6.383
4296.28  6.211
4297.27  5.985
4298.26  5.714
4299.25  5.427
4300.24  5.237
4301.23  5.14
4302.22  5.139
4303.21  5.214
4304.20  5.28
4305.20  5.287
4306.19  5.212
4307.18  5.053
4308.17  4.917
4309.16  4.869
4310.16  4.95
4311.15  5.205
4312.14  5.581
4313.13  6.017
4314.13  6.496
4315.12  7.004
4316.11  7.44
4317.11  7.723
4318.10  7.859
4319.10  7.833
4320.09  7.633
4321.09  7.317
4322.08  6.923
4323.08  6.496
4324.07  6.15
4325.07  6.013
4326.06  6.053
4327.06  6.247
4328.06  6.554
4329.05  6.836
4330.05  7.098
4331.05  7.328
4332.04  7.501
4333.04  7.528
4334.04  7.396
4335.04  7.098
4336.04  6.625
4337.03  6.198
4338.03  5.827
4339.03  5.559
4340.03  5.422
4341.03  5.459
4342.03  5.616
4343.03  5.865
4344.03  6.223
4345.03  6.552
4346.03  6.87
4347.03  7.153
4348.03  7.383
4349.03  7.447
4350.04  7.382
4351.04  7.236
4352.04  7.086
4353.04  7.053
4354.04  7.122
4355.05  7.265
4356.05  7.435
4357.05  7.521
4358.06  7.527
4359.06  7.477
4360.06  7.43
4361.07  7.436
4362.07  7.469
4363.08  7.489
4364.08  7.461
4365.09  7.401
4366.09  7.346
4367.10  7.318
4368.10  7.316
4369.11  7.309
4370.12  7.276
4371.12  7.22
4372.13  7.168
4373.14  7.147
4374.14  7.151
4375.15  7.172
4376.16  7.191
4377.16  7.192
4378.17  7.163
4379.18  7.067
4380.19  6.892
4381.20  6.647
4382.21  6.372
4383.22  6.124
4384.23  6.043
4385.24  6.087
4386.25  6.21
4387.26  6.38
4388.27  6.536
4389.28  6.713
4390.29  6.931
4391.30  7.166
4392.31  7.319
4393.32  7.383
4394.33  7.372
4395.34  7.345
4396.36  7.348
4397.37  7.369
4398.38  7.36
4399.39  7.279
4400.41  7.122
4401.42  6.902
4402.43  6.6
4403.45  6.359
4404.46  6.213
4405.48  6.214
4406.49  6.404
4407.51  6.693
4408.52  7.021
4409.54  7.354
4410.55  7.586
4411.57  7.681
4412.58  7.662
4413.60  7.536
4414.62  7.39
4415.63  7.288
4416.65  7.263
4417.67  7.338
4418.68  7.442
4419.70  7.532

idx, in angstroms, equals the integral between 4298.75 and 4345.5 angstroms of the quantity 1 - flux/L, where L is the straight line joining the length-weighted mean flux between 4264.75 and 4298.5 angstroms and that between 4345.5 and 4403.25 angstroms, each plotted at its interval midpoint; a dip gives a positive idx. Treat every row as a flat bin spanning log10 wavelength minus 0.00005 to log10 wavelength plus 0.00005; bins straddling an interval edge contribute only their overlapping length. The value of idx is 3.1 angstroms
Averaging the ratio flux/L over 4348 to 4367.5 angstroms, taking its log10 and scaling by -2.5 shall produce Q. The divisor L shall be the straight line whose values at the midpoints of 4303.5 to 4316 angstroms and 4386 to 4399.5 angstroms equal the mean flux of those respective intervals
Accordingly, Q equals -0.15 mag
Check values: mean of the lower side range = 5.55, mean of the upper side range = 7.07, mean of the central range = 7.36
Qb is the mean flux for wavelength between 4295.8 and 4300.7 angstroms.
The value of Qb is 5.72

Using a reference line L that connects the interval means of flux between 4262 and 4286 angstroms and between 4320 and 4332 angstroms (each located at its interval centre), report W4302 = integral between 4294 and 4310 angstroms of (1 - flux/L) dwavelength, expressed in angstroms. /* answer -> 2.7 angstroms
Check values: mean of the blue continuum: 6.4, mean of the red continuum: 6.72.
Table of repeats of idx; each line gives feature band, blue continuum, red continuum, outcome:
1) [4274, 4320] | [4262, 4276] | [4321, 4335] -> 3.5 angstroms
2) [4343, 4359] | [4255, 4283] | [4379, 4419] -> -0.9 angstroms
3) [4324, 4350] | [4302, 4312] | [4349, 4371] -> -0.8 angstroms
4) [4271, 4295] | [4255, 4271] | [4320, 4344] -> 0.8 angstroms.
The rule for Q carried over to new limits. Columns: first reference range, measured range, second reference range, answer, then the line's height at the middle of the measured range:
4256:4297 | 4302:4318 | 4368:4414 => 0.136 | 6.54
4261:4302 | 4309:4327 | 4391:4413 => -0.008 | 6.51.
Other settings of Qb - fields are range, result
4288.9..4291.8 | 6.22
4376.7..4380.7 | 7.07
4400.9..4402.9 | 6.78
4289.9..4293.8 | 6.38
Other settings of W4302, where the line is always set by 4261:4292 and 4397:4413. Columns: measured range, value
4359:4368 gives -0.8 angstroms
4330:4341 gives 0.0 angstroms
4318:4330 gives -0.4 angstroms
